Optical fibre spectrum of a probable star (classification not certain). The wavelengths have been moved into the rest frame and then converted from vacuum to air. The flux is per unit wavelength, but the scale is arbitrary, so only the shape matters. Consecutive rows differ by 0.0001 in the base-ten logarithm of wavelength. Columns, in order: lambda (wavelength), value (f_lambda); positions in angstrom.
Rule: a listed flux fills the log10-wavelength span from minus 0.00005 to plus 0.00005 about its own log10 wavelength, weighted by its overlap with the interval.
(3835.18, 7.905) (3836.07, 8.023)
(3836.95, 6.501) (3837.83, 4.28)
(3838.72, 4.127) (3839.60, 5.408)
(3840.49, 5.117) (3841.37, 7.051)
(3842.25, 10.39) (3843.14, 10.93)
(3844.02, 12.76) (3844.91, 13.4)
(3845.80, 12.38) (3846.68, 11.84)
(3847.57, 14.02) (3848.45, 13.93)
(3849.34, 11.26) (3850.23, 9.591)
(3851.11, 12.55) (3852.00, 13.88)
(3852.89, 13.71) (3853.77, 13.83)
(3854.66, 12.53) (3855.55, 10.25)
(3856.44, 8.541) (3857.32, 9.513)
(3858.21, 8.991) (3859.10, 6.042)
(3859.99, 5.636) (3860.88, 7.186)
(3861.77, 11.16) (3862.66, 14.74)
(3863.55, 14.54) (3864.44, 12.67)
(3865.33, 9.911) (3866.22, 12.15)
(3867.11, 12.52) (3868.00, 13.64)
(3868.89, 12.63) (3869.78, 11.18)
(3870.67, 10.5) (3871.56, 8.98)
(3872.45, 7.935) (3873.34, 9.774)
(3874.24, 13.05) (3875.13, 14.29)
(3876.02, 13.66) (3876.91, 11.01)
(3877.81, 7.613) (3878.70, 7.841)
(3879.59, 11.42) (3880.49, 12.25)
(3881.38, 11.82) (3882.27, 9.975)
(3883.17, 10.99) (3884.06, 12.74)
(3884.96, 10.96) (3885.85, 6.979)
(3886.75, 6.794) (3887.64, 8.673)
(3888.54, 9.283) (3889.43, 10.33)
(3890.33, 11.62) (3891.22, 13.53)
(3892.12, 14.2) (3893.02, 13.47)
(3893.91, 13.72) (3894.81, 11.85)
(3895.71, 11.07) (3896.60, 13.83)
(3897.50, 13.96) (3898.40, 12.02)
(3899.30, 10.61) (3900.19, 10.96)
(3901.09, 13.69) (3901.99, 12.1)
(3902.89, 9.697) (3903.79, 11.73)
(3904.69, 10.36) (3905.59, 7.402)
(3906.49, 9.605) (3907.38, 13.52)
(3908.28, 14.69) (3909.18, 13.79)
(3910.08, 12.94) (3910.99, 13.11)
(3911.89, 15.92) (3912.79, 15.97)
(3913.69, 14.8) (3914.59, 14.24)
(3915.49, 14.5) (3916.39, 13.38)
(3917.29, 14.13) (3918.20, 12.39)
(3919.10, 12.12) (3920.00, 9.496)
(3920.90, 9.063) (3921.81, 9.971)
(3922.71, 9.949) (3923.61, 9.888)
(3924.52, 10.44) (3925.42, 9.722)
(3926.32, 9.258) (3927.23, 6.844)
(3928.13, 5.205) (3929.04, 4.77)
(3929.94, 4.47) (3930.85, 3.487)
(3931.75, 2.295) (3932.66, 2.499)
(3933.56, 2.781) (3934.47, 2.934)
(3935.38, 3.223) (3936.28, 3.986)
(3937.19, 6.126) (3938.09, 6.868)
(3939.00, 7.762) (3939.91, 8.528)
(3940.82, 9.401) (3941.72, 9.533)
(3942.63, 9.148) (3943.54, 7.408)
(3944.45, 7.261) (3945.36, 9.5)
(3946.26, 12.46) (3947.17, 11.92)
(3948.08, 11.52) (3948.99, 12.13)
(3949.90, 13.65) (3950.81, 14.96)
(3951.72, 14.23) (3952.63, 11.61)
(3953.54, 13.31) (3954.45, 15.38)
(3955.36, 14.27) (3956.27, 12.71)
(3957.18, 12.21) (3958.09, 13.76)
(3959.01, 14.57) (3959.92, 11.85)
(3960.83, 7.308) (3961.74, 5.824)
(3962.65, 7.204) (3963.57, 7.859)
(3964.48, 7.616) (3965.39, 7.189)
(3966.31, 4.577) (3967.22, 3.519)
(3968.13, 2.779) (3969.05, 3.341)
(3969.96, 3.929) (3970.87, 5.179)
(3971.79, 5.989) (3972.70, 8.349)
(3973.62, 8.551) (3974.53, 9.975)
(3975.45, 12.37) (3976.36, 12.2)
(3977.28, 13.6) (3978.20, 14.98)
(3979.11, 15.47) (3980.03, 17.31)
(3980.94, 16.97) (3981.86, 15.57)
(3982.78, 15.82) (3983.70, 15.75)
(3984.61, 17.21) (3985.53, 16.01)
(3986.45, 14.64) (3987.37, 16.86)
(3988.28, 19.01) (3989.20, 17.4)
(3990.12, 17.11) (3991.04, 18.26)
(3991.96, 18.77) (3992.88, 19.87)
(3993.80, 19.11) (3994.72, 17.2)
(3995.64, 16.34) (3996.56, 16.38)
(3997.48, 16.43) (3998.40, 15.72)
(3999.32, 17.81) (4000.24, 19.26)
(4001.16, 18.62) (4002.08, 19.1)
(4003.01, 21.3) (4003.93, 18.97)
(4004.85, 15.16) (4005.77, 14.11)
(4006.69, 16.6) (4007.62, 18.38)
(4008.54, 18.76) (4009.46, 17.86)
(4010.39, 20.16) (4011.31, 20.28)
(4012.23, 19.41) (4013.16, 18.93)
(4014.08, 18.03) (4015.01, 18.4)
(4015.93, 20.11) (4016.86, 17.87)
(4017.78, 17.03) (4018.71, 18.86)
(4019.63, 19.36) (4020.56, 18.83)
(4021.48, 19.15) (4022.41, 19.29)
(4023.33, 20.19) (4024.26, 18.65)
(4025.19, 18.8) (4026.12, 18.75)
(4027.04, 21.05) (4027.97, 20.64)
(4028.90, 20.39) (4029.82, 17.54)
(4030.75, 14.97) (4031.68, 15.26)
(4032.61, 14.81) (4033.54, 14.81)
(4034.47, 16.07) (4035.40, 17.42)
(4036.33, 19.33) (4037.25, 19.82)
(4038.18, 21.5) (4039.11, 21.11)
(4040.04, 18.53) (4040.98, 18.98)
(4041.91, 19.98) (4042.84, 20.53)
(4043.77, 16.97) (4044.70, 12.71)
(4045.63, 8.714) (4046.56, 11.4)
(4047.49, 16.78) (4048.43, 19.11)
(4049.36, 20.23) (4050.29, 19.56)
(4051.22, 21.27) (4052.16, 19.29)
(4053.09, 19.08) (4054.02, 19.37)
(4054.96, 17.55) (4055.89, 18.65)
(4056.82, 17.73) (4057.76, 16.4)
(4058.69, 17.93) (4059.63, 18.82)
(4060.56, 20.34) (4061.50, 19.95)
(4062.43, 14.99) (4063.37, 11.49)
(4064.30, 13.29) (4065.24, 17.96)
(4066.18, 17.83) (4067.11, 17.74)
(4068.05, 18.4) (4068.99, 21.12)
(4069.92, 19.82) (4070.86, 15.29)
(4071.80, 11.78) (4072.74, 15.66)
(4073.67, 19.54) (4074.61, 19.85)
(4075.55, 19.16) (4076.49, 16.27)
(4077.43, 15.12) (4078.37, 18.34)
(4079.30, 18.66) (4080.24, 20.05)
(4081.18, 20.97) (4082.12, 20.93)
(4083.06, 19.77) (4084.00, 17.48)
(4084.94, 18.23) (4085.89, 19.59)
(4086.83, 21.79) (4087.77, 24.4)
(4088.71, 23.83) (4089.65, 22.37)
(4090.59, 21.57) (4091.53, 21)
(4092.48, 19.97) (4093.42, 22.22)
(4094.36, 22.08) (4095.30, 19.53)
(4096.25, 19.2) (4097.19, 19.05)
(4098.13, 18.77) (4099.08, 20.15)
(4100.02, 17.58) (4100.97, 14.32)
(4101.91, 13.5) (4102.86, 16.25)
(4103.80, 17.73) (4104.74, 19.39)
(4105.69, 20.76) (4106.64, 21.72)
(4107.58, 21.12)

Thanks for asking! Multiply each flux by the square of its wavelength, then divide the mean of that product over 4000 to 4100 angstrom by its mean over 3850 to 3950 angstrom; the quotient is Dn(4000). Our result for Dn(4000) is 1.9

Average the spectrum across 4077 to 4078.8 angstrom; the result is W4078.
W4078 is 16.7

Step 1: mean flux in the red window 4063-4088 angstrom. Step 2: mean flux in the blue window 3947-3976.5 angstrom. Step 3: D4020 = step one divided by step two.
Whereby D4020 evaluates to 1.87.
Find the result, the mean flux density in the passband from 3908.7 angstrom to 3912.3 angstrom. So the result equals 13.9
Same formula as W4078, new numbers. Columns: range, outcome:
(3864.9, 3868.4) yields 12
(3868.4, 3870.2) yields 12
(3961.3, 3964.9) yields 7.12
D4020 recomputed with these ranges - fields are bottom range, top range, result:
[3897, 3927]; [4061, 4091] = 1.55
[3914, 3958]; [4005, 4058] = 1.91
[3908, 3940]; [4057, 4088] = 1.97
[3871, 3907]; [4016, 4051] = 1.63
